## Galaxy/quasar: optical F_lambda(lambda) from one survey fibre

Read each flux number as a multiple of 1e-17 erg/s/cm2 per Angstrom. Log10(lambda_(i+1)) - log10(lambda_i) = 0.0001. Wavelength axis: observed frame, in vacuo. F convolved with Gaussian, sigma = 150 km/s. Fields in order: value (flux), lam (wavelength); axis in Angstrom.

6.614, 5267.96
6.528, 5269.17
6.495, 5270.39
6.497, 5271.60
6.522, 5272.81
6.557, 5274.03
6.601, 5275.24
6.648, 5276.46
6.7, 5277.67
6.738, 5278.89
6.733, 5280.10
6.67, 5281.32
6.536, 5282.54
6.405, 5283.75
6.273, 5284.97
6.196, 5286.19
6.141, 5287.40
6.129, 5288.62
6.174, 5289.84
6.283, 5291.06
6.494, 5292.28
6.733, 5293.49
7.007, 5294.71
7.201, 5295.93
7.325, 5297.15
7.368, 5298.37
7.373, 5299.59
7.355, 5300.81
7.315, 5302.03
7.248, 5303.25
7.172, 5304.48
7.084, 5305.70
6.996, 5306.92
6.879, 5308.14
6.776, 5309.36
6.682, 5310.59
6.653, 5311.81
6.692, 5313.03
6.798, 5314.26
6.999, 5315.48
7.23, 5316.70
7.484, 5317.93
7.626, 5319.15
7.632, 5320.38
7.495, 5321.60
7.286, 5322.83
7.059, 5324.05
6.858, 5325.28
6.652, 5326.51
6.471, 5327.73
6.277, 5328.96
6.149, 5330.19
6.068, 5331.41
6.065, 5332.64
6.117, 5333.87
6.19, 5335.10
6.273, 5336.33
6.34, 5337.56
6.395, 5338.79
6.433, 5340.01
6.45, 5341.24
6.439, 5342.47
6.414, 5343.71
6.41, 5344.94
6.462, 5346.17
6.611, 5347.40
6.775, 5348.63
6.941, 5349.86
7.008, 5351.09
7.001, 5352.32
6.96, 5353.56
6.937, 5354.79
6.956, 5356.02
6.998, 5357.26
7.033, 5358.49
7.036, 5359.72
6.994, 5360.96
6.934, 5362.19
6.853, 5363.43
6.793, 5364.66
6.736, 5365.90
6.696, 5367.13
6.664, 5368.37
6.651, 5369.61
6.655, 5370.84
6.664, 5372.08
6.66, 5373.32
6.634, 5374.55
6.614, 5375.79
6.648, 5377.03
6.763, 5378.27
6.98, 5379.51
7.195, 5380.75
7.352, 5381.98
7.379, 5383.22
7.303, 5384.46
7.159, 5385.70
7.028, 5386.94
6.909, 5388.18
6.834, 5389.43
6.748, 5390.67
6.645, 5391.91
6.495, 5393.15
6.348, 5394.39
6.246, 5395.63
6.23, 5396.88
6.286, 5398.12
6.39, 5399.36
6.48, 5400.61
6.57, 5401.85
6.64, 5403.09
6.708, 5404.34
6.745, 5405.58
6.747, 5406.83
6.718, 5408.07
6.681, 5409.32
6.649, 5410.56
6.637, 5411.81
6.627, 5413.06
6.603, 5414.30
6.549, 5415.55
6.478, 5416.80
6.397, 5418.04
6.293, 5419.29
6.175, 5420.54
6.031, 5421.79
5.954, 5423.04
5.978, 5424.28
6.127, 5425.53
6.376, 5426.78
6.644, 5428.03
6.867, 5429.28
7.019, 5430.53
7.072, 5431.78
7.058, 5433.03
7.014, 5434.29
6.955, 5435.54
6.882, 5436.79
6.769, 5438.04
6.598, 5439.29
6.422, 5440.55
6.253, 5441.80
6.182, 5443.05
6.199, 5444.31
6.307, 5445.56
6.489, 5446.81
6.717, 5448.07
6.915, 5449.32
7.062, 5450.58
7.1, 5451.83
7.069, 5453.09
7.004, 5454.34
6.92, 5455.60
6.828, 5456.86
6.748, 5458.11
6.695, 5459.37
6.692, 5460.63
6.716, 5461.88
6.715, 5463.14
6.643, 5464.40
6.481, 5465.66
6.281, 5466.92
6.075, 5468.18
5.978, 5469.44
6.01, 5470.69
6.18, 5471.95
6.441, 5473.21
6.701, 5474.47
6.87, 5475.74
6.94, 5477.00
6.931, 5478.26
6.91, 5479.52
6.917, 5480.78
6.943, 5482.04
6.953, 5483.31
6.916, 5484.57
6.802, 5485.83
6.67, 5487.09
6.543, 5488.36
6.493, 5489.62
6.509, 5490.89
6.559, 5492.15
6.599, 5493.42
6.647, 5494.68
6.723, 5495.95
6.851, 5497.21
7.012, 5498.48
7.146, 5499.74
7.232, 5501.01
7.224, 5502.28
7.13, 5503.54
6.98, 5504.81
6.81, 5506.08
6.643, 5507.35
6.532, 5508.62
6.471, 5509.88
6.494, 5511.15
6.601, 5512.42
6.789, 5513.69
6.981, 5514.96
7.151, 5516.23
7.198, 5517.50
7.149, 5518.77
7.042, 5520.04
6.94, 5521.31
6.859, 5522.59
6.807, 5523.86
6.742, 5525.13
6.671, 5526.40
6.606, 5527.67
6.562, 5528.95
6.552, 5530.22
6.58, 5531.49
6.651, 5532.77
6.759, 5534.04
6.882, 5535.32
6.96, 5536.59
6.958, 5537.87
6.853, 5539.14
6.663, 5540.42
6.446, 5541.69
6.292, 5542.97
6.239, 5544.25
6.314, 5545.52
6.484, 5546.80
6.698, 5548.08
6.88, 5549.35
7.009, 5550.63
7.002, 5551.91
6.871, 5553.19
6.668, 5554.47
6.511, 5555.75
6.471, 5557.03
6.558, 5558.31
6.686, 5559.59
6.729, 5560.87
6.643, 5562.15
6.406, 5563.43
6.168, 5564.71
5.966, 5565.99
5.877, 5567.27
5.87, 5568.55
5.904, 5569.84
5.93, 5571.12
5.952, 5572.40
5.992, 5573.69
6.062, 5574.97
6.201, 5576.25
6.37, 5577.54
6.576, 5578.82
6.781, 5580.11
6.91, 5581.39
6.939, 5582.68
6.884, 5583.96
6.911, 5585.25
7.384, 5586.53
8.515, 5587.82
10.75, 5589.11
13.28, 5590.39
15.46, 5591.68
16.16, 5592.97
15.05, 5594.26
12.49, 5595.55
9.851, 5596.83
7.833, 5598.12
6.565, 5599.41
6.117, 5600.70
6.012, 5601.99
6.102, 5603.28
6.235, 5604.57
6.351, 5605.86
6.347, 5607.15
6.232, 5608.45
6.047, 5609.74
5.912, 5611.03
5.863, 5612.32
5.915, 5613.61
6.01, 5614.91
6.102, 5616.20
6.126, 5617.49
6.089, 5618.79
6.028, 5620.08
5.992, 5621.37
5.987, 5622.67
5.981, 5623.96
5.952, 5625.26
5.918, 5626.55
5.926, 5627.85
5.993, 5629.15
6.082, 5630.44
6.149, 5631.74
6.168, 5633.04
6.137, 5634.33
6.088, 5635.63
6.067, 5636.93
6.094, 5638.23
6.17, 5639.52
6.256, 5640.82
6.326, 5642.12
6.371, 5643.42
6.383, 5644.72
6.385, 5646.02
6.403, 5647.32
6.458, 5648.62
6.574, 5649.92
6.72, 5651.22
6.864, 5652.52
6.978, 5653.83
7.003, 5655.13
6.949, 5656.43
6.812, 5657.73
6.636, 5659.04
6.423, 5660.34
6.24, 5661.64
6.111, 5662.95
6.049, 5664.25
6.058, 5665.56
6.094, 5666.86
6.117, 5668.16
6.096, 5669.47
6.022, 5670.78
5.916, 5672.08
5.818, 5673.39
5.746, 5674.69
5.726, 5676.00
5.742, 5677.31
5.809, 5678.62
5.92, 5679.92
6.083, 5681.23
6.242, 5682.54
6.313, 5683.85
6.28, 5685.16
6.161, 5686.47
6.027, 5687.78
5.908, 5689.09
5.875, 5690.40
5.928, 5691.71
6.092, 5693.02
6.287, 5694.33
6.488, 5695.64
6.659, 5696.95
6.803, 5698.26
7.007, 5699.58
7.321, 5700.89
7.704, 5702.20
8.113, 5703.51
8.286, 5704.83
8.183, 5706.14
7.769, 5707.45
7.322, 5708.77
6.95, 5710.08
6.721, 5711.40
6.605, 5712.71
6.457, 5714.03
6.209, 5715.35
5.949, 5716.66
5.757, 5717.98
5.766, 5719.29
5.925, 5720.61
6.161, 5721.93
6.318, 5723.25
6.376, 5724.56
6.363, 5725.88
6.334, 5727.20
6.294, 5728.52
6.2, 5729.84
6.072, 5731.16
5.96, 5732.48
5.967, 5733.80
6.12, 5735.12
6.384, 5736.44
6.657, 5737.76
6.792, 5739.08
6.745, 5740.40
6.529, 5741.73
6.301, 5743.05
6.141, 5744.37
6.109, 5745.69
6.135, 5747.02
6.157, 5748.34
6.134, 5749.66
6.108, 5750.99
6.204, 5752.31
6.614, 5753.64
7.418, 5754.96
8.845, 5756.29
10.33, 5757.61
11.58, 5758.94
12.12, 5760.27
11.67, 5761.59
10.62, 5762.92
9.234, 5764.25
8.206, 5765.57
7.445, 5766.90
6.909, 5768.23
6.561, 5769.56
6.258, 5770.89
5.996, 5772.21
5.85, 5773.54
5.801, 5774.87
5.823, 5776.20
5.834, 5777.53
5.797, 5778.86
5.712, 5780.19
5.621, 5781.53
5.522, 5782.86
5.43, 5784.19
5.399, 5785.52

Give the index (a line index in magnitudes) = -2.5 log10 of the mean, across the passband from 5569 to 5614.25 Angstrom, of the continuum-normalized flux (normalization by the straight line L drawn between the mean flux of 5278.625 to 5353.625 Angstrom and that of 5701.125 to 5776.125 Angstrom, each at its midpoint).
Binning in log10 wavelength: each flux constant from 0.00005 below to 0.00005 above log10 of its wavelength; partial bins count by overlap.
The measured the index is -0.13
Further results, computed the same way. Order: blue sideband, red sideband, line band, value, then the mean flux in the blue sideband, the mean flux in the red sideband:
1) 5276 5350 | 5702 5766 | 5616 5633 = 0.17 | 6.73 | 7.16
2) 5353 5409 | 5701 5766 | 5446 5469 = 0.02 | 6.78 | 7.16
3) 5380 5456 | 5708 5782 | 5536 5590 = 0.01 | 6.66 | 6.87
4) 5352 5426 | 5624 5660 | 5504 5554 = -0.04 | 6.69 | 6.36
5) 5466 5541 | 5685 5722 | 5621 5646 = 0.10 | 6.75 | 6.66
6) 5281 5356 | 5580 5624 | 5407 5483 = 0.10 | 6.75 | 7.84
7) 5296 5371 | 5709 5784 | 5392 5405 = 0.06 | 6.83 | 6.83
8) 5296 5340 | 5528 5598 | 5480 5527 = 0.07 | 6.87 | 7.46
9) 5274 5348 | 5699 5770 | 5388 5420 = 0.04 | 6.72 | 7.16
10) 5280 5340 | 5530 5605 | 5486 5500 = 0.08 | 6.76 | 7.38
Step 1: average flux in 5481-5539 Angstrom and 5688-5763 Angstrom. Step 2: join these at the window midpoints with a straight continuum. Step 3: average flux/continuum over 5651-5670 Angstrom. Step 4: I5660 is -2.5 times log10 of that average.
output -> 0.07 mag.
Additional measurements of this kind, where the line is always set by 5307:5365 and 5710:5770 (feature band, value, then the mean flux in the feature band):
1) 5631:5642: 0.138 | 6.15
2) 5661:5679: 0.174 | 5.97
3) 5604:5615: 0.143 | 6.1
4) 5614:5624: 0.155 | 6.04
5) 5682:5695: 0.151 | 6.11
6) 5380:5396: -0.018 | 6.91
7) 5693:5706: -0.022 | 7.17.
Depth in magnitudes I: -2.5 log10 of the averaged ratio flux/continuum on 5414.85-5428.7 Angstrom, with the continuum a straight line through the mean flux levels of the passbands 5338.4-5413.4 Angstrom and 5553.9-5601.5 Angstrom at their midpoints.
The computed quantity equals 0.12 mag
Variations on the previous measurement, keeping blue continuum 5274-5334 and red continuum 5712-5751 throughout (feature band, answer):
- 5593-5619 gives -0.16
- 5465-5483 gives 0.00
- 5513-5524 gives -0.08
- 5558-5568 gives 0.01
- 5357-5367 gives -0.03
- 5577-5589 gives -0.12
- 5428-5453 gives -0.02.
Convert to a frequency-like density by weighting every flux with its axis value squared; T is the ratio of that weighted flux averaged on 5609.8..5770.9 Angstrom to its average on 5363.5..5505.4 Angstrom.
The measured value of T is 1.09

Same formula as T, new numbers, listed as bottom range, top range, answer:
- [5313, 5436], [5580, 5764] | 1.15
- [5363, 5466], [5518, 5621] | 1.13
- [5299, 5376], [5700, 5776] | 1.20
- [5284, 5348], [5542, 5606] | 1.22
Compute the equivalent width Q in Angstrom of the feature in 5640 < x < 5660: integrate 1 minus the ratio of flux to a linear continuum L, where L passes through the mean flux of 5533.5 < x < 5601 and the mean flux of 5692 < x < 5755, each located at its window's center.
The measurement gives 1.1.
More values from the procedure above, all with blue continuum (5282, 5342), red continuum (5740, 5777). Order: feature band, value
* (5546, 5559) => 0.8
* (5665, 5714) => 5.9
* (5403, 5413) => 0.3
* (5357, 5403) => 0.6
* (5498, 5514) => 0.5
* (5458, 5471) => 1.0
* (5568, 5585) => 2.0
